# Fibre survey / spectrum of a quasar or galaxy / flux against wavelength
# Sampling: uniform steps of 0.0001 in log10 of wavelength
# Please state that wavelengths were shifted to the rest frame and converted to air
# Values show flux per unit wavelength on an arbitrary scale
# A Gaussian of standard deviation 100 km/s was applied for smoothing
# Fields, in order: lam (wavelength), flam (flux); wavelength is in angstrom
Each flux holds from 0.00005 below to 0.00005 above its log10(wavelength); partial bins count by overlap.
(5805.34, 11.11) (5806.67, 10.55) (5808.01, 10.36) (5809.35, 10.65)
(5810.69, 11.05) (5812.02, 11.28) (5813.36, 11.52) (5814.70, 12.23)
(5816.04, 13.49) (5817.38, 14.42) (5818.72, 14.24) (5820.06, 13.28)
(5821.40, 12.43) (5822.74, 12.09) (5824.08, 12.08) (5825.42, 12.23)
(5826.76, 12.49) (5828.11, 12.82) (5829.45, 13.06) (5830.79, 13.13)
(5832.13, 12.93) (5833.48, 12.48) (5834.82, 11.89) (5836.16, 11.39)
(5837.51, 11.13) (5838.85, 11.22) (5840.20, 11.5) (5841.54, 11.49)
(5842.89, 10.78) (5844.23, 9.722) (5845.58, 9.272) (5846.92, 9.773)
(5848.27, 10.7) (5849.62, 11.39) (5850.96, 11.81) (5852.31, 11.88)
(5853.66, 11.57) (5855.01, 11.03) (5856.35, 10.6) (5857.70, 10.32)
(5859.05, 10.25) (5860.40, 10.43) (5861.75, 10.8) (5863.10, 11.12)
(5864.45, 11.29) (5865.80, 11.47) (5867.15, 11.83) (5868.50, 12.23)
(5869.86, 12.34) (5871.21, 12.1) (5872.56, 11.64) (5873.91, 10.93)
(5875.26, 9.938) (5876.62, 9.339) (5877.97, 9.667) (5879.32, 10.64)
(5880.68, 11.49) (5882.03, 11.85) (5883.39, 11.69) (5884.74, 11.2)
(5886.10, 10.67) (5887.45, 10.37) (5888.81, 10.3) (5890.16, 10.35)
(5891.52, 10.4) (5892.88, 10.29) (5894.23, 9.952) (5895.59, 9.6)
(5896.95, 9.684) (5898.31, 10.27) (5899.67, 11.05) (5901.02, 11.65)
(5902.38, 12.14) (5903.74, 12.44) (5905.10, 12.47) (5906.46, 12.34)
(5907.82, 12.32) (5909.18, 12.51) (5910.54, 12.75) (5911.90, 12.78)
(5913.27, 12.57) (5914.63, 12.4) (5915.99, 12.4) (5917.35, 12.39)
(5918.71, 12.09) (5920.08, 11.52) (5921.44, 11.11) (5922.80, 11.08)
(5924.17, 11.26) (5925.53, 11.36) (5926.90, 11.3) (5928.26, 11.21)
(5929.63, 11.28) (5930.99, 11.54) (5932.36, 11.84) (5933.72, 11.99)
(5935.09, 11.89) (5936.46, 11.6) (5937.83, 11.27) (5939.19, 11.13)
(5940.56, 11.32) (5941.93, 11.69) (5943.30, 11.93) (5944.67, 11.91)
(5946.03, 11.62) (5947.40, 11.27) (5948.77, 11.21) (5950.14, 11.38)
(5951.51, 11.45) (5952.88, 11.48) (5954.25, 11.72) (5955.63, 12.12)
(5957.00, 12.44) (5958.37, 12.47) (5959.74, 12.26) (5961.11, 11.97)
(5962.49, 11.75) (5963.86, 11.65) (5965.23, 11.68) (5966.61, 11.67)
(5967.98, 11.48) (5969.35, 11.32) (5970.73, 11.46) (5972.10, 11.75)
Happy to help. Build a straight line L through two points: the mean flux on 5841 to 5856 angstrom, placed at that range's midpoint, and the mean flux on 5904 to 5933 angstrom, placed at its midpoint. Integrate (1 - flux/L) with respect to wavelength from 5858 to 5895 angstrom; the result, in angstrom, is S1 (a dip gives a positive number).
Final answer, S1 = 1.2 angstrom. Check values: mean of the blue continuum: 10.8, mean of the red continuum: 11.9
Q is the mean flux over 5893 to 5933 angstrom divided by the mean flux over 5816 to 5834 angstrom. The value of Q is 0.90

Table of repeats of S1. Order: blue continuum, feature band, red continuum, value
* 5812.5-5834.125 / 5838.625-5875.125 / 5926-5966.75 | 4.11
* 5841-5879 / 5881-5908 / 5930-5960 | 0.48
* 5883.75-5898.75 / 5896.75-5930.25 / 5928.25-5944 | -2.70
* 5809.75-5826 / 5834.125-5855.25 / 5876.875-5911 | 1.71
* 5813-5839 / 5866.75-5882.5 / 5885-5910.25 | 0.56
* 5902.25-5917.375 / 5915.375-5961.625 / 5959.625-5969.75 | 1.57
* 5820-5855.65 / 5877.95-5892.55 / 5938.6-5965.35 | 1.08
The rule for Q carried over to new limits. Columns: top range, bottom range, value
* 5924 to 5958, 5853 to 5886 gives 1.05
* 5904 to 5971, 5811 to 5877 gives 1.01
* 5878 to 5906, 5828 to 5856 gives 0.95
